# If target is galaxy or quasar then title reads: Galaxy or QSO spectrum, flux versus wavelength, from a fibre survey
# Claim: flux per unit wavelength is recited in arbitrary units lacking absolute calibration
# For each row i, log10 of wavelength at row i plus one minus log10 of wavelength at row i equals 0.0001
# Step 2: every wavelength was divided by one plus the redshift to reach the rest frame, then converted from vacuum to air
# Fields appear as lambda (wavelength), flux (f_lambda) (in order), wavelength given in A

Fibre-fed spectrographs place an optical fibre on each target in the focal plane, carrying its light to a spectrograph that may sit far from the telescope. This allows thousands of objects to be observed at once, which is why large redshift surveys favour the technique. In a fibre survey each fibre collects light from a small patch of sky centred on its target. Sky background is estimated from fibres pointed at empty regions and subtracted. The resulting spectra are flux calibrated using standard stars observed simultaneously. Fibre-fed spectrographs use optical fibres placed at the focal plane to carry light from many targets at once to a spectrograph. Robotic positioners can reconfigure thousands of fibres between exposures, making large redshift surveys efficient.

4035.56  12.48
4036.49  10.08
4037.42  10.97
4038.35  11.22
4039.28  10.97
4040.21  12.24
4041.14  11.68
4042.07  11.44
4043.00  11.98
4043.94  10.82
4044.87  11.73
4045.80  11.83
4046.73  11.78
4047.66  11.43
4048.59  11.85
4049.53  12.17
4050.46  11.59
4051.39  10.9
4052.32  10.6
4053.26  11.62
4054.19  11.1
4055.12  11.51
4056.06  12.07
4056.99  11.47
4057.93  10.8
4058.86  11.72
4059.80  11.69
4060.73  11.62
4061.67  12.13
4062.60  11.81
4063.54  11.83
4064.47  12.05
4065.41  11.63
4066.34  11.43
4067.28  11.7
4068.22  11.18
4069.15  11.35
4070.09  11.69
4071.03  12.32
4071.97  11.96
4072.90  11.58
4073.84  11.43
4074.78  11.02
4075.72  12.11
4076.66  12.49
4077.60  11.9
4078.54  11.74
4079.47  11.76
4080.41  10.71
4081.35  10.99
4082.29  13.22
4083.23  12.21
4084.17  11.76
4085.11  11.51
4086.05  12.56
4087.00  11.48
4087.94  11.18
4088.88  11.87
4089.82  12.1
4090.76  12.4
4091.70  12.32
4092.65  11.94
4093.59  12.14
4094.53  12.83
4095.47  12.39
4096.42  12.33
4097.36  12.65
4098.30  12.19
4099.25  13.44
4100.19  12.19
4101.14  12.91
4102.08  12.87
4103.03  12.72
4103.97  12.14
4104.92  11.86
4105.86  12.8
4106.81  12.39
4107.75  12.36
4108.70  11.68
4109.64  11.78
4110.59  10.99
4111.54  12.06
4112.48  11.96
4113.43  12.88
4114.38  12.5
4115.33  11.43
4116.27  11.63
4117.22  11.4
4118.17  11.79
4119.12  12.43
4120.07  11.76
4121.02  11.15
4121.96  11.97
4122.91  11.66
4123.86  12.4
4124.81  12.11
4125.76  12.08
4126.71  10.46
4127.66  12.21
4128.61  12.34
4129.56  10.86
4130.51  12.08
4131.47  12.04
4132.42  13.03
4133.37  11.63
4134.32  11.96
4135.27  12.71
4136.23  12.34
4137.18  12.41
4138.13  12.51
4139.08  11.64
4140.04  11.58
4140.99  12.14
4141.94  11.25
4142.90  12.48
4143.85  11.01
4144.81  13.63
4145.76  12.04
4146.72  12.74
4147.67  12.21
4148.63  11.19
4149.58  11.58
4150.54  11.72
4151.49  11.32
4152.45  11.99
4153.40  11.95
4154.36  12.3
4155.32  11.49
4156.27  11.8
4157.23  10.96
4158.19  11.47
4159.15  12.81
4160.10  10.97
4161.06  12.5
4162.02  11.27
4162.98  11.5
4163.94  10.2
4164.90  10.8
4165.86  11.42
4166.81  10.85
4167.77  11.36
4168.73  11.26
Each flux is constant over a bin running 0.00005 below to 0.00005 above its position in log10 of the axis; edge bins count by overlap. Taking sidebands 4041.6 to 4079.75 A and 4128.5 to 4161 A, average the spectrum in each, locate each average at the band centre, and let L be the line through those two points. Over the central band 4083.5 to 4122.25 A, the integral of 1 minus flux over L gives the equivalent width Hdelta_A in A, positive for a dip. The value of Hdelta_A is -1.1 A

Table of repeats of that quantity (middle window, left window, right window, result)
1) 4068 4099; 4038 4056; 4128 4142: -0.52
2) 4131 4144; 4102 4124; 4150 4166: -0.35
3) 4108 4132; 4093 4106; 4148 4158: 0.69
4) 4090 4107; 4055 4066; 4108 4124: -0.96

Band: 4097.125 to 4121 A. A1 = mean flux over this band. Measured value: 12.2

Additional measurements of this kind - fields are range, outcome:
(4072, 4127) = 12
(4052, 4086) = 11.7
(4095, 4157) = 12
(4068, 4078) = 11.7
